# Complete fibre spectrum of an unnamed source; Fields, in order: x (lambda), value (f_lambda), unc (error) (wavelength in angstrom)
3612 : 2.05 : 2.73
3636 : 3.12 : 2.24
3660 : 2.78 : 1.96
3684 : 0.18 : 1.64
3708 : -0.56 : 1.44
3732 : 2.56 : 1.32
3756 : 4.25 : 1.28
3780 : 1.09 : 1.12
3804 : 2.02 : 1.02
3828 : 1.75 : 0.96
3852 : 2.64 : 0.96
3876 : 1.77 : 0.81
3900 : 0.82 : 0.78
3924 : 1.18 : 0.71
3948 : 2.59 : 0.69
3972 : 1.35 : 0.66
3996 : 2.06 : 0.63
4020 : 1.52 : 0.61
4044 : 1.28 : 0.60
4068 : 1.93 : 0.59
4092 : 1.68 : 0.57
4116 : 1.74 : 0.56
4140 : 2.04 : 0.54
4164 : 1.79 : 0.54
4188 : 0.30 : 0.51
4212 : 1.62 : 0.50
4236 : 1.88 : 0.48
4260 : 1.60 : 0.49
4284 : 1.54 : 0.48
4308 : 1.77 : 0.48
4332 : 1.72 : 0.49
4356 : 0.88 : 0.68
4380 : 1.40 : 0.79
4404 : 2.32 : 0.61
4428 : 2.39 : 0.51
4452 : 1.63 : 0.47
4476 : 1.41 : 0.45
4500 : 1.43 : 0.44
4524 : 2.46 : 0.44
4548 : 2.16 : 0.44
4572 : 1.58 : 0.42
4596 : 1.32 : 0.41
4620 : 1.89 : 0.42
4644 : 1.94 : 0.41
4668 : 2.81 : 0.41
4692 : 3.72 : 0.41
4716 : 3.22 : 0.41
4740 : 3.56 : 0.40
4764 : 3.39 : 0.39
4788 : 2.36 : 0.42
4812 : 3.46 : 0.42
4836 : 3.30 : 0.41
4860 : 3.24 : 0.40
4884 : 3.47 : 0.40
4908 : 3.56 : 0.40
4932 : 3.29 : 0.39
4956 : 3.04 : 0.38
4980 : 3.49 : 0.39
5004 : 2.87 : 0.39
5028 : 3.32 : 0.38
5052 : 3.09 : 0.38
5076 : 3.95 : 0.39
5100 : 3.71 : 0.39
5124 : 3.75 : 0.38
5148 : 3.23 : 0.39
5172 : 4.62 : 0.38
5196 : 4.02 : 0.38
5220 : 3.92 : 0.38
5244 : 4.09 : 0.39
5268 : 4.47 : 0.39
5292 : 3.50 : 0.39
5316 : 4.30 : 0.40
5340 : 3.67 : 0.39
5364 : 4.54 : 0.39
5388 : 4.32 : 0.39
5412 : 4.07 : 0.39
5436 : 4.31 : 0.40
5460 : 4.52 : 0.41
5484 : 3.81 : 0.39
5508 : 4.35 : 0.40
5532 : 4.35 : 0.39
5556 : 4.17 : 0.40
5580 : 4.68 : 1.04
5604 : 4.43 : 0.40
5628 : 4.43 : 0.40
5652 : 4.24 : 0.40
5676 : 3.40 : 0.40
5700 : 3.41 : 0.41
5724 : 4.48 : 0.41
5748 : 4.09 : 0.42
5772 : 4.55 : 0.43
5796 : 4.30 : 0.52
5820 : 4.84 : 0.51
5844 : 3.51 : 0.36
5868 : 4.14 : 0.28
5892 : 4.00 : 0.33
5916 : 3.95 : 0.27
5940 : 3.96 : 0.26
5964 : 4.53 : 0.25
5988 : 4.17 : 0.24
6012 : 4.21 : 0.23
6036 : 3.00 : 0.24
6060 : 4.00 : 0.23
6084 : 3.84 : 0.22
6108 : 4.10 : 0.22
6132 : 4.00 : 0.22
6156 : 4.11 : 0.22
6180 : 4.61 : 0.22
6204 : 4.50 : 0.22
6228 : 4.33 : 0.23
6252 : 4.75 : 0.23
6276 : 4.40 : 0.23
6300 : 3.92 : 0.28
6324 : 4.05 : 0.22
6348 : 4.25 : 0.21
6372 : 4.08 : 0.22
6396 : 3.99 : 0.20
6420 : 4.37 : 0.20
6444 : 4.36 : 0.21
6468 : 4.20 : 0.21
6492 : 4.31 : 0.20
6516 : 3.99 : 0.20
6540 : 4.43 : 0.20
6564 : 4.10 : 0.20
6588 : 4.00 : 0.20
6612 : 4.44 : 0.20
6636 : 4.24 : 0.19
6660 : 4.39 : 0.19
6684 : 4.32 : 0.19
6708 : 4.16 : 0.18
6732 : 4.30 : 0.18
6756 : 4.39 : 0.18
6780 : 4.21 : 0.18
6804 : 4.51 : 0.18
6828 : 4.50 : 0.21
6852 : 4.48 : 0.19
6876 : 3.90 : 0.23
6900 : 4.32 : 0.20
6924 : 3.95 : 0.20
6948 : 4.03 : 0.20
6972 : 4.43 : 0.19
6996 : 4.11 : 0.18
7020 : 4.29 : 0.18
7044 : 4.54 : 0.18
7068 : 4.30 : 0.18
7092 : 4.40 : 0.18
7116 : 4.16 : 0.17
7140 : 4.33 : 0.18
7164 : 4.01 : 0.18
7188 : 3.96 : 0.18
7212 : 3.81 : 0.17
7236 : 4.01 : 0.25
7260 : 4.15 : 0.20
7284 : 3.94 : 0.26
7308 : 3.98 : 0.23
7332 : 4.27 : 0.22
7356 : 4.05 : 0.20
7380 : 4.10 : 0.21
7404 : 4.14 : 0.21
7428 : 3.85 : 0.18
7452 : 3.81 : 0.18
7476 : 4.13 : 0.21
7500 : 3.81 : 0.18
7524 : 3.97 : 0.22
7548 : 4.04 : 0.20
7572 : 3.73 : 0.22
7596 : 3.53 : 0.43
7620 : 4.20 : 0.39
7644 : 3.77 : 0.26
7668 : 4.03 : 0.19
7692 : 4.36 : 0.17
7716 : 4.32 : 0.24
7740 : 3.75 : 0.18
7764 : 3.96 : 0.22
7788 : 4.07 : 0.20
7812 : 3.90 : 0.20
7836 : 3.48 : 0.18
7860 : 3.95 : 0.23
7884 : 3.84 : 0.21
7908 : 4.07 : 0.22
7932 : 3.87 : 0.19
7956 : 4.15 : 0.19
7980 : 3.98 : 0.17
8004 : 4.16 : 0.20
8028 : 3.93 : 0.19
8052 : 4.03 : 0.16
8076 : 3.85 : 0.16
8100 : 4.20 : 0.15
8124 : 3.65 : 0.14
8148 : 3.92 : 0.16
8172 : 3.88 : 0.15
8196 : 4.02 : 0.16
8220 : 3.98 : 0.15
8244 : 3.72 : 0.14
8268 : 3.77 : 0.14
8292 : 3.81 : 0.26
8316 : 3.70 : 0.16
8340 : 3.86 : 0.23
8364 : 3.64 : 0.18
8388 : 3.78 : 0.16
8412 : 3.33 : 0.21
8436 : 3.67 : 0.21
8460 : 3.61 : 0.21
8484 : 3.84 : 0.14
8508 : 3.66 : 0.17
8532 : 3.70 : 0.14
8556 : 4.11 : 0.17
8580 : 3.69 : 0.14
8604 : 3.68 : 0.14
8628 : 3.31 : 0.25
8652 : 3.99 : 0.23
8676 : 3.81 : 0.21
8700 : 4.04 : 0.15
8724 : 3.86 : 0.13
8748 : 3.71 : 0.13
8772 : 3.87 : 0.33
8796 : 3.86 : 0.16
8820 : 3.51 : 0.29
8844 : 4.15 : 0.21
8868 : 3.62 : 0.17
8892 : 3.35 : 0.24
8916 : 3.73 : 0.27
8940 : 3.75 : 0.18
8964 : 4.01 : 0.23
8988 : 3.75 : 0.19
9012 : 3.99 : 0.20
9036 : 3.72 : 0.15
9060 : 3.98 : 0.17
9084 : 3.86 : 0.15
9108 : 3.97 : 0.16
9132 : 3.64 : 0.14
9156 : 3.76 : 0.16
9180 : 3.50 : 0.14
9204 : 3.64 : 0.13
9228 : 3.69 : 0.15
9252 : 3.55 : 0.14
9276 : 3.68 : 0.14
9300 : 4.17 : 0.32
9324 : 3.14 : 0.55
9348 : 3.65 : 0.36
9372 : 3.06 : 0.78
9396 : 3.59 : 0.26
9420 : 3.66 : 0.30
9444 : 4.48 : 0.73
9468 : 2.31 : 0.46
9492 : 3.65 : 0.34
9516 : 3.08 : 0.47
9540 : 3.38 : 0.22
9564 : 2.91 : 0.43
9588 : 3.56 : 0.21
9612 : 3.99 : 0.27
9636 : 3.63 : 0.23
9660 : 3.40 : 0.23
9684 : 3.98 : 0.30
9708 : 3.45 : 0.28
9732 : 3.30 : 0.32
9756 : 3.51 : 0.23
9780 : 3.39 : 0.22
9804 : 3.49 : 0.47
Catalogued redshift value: 0.17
